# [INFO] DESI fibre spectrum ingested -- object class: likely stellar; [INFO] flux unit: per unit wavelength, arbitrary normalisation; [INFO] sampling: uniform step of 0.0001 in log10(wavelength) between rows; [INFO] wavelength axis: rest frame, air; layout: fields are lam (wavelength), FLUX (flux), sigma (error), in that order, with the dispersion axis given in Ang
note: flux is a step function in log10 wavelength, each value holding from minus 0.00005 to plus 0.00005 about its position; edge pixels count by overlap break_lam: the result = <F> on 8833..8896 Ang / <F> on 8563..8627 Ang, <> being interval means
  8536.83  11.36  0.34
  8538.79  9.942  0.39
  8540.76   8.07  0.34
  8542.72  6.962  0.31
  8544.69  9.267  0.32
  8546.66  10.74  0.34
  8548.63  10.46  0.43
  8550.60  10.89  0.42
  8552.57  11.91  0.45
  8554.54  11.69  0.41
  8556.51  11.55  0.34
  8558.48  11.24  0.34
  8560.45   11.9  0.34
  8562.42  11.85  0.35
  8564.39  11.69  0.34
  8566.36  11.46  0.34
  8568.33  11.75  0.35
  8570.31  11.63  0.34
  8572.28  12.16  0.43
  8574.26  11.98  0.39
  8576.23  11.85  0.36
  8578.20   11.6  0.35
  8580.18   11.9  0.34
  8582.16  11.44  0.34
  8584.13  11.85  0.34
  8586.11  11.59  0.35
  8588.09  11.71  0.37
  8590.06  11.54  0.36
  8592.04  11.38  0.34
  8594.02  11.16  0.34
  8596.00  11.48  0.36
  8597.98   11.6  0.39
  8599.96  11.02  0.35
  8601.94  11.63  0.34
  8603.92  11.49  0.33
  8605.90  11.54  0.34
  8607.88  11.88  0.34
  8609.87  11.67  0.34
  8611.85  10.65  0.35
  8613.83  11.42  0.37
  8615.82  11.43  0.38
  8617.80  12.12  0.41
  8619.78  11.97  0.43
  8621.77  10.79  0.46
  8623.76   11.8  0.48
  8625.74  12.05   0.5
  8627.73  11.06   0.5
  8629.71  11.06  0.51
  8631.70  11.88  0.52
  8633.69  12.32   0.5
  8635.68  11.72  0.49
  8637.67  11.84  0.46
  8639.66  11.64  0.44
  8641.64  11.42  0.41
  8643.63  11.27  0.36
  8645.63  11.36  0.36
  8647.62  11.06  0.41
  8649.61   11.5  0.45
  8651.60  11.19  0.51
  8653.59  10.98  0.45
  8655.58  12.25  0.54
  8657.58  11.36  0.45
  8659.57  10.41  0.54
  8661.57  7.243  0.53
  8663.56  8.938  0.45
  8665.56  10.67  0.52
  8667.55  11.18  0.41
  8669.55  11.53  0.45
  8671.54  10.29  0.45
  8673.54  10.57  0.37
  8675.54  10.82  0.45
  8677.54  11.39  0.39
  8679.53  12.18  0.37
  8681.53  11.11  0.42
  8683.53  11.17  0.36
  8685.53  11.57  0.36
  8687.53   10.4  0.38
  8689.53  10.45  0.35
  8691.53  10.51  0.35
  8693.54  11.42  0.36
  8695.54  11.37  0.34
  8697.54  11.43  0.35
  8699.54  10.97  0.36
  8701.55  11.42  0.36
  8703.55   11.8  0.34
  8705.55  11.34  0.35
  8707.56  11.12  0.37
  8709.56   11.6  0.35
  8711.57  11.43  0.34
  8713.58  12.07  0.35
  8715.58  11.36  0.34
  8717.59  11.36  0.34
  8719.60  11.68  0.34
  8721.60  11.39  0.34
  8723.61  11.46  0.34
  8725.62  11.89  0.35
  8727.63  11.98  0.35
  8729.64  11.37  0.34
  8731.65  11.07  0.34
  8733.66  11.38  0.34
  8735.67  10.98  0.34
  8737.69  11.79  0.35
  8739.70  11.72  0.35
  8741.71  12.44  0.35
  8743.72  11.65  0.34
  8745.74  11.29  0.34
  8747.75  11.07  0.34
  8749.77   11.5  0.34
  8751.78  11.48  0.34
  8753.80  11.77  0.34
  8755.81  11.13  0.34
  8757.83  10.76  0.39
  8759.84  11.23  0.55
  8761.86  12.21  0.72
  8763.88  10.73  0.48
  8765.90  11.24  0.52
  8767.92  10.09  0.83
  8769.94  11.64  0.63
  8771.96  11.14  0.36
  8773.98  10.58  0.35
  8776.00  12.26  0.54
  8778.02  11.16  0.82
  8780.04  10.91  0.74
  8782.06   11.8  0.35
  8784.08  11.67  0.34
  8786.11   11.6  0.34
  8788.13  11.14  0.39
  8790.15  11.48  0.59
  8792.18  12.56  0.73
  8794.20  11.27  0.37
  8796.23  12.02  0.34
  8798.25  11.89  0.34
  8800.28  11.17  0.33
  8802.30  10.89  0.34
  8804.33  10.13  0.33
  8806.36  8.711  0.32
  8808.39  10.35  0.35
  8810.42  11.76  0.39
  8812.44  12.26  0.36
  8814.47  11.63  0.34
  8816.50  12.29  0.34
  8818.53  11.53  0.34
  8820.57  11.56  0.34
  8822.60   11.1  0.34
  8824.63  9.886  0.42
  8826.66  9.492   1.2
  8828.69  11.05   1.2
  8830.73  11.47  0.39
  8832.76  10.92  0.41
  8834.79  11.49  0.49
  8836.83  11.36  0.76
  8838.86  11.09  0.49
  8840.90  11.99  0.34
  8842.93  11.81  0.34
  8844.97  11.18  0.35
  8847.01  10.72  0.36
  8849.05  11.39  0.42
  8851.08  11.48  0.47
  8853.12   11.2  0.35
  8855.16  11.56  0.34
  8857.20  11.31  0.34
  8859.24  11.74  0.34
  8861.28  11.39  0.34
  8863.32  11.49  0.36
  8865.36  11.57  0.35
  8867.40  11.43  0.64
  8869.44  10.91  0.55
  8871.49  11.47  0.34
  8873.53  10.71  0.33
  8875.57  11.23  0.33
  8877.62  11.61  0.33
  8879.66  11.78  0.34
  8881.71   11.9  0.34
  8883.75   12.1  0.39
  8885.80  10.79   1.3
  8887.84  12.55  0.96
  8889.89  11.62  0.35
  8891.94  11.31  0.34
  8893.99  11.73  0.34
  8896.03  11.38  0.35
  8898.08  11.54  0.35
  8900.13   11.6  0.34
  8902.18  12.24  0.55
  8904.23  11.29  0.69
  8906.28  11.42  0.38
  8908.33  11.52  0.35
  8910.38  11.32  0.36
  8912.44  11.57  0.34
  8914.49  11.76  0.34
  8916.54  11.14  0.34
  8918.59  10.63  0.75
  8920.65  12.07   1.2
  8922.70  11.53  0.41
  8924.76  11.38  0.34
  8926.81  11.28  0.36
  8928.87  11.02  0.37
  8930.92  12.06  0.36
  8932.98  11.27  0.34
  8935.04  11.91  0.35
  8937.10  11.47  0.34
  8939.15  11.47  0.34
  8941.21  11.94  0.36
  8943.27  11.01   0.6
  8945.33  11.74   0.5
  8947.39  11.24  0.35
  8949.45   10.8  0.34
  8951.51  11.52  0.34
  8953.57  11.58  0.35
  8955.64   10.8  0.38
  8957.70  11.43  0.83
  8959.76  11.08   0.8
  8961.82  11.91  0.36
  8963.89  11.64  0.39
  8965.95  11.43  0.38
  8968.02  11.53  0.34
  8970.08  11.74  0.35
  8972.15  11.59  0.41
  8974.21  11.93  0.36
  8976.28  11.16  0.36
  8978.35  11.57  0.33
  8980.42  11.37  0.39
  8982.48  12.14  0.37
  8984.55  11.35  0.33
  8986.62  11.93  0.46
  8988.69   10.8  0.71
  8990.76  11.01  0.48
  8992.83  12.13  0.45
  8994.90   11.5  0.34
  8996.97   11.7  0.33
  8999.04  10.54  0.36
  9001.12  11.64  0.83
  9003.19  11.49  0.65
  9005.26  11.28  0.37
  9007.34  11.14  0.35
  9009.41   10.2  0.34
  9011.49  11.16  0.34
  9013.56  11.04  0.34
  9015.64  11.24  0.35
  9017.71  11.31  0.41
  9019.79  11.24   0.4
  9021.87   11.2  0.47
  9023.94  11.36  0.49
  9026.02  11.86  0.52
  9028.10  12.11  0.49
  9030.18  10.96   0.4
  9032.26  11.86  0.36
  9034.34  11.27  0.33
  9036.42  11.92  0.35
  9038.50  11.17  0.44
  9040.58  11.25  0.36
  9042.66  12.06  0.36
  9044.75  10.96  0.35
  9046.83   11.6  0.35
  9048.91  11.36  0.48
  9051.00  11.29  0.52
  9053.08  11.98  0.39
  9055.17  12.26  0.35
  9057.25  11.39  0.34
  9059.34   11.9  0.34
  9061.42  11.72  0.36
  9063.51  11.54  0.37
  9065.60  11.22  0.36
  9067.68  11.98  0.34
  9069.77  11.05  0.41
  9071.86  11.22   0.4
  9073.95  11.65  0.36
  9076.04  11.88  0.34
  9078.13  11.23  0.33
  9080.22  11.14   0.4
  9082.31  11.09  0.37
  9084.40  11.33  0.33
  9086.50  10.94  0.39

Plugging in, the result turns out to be 0.99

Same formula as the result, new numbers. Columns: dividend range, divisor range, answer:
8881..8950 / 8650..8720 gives 1.04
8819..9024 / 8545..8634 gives 0.99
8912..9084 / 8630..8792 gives 1.01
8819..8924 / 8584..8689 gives 1.01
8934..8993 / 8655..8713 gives 1.05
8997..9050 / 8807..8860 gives 1.01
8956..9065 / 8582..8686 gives 1.02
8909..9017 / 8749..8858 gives 1.01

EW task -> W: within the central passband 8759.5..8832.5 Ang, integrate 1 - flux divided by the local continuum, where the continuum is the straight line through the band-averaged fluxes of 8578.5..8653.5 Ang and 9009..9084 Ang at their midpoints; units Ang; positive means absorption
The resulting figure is 1.7 Ang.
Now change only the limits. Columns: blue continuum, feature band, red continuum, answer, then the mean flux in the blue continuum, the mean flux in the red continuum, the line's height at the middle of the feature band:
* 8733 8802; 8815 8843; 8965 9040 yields 0.5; 11.4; 11.4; 11.4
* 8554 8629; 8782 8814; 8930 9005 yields 0.7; 11.6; 11.5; 11.5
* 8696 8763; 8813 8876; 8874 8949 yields 1.3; 11.5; 11.5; 11.5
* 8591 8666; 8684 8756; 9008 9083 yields -0.6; 11.3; 11.4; 11.3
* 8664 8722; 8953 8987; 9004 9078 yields -0.4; 11.2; 11.4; 11.4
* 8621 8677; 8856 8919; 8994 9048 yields -1.4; 11.1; 11.3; 11.3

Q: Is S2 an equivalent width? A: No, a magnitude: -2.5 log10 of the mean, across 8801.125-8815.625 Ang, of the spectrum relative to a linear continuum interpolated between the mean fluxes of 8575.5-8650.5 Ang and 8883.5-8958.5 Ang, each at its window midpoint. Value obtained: 0.06 mag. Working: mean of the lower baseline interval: 11.5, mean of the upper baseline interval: 11.5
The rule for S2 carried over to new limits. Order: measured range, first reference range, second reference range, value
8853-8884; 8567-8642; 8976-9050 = 0.001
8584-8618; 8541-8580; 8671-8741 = -0.028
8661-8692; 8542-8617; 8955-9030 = 0.068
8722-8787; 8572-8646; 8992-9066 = 0.012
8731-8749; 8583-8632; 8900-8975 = 0.000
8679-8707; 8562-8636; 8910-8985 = 0.035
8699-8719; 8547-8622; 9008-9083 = 0.006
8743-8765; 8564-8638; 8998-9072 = 0.019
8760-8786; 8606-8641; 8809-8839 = 0.005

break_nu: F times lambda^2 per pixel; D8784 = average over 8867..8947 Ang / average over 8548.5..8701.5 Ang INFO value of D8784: 1.08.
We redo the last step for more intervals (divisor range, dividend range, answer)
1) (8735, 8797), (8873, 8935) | 1.04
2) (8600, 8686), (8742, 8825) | 1.04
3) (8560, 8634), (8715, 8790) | 1.02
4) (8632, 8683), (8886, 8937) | 1.10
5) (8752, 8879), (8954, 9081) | 1.06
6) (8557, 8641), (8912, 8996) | 1.07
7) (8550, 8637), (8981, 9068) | 1.09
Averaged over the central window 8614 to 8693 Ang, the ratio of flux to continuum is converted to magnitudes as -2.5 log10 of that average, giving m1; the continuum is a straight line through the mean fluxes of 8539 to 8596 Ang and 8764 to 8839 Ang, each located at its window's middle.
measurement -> 0.004 mag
